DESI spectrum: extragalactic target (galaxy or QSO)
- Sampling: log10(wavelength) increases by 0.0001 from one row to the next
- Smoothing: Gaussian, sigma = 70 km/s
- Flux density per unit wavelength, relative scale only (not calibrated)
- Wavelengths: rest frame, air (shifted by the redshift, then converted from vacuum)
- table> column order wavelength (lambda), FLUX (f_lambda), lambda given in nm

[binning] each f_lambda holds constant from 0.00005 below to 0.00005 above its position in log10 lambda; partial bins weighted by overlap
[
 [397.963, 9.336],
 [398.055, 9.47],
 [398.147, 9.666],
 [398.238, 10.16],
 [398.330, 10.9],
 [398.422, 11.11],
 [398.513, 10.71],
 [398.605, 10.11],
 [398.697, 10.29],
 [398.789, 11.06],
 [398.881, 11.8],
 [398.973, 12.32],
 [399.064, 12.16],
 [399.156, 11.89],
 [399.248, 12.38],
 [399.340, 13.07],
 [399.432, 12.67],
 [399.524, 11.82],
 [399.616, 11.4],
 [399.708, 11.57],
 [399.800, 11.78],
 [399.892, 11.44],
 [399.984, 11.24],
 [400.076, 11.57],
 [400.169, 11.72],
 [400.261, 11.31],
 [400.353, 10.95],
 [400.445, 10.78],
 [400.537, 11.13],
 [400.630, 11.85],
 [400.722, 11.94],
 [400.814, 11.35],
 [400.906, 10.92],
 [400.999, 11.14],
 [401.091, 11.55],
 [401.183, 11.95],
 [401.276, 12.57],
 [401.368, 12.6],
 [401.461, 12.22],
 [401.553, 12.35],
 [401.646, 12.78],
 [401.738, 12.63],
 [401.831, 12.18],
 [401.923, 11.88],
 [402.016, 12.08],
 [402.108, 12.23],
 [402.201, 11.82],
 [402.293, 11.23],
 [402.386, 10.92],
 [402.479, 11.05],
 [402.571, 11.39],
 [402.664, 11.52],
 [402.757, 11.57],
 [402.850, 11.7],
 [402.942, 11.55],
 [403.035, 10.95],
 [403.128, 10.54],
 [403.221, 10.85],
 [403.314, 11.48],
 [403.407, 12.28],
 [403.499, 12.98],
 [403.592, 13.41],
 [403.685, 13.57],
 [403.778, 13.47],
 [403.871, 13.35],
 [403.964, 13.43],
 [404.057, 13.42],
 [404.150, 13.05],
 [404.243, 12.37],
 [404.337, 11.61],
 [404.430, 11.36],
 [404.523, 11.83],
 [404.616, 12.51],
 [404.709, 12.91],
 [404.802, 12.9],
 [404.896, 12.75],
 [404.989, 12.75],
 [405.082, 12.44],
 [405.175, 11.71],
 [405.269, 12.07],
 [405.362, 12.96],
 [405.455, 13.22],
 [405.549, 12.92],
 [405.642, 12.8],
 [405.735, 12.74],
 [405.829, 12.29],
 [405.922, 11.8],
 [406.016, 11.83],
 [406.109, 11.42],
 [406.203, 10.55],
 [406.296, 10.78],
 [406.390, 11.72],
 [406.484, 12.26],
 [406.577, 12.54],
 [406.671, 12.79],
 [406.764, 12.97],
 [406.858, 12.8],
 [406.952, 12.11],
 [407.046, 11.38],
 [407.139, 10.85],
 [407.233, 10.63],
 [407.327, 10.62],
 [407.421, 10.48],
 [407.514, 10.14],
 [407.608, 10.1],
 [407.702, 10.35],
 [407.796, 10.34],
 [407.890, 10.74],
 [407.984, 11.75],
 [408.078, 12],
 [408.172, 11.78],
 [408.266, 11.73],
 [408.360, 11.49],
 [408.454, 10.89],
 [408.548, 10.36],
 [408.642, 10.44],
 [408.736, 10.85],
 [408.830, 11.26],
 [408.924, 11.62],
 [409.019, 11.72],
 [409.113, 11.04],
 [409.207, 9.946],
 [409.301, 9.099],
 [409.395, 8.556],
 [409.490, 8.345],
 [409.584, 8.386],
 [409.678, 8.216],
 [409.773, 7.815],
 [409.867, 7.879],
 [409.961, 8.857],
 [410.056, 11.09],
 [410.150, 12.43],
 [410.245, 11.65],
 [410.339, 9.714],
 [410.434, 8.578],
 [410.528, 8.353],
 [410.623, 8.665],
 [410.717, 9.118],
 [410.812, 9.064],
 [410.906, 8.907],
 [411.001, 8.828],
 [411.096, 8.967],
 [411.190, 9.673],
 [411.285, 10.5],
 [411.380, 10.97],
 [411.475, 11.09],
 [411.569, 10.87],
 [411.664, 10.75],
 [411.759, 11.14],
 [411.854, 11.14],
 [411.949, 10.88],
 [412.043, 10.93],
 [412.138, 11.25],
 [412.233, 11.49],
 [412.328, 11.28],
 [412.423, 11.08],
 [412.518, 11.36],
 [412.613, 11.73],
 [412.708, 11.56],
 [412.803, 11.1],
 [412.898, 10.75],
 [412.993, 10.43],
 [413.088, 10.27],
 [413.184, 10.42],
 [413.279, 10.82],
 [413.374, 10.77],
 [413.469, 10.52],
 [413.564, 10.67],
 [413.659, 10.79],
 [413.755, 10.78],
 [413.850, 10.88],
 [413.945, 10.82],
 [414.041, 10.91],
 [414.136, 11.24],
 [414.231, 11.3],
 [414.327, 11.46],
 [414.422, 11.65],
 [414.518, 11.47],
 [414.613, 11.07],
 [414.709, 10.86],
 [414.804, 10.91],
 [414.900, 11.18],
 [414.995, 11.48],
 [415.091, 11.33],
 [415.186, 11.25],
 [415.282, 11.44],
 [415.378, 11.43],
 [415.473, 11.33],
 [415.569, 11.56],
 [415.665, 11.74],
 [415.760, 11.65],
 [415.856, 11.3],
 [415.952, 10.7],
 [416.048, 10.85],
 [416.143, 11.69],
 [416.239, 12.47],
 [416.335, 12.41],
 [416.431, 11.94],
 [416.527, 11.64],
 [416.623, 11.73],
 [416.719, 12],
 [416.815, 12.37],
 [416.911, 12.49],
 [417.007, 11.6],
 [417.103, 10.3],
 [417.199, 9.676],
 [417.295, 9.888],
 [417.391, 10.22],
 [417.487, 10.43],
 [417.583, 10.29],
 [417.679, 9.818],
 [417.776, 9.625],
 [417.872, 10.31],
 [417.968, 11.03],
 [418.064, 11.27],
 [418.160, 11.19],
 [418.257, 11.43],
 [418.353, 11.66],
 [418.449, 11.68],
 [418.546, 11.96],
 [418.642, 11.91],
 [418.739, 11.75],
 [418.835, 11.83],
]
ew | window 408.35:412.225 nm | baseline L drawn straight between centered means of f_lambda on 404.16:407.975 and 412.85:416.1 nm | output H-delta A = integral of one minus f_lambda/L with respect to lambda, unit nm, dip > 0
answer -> 0.48 nm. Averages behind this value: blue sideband 11.8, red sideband 11.1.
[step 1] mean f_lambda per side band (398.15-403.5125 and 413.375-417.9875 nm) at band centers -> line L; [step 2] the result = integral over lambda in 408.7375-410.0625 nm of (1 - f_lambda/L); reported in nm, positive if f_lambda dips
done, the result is 0.21 nm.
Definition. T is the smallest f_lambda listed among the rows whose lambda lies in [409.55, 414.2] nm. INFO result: 7.815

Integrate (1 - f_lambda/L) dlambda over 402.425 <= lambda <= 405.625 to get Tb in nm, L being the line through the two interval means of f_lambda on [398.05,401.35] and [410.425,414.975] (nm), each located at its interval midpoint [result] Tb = -0.326 nm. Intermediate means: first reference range 11.4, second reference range 10.6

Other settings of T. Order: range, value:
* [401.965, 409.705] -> 8.216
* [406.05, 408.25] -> 10.1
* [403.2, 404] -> 10.85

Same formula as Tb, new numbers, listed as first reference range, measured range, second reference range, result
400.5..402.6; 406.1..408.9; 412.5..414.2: 0.02 nm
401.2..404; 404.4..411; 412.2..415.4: 0.36 nm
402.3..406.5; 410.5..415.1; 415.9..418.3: 0.30 nm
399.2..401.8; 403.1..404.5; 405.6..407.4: -0.08 nm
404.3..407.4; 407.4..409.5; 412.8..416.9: 0.20 nm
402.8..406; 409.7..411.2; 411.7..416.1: 0.29 nm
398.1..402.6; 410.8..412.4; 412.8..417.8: 0.10 nm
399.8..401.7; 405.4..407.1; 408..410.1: -0.24 nm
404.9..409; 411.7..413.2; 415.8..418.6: 0.04 nm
